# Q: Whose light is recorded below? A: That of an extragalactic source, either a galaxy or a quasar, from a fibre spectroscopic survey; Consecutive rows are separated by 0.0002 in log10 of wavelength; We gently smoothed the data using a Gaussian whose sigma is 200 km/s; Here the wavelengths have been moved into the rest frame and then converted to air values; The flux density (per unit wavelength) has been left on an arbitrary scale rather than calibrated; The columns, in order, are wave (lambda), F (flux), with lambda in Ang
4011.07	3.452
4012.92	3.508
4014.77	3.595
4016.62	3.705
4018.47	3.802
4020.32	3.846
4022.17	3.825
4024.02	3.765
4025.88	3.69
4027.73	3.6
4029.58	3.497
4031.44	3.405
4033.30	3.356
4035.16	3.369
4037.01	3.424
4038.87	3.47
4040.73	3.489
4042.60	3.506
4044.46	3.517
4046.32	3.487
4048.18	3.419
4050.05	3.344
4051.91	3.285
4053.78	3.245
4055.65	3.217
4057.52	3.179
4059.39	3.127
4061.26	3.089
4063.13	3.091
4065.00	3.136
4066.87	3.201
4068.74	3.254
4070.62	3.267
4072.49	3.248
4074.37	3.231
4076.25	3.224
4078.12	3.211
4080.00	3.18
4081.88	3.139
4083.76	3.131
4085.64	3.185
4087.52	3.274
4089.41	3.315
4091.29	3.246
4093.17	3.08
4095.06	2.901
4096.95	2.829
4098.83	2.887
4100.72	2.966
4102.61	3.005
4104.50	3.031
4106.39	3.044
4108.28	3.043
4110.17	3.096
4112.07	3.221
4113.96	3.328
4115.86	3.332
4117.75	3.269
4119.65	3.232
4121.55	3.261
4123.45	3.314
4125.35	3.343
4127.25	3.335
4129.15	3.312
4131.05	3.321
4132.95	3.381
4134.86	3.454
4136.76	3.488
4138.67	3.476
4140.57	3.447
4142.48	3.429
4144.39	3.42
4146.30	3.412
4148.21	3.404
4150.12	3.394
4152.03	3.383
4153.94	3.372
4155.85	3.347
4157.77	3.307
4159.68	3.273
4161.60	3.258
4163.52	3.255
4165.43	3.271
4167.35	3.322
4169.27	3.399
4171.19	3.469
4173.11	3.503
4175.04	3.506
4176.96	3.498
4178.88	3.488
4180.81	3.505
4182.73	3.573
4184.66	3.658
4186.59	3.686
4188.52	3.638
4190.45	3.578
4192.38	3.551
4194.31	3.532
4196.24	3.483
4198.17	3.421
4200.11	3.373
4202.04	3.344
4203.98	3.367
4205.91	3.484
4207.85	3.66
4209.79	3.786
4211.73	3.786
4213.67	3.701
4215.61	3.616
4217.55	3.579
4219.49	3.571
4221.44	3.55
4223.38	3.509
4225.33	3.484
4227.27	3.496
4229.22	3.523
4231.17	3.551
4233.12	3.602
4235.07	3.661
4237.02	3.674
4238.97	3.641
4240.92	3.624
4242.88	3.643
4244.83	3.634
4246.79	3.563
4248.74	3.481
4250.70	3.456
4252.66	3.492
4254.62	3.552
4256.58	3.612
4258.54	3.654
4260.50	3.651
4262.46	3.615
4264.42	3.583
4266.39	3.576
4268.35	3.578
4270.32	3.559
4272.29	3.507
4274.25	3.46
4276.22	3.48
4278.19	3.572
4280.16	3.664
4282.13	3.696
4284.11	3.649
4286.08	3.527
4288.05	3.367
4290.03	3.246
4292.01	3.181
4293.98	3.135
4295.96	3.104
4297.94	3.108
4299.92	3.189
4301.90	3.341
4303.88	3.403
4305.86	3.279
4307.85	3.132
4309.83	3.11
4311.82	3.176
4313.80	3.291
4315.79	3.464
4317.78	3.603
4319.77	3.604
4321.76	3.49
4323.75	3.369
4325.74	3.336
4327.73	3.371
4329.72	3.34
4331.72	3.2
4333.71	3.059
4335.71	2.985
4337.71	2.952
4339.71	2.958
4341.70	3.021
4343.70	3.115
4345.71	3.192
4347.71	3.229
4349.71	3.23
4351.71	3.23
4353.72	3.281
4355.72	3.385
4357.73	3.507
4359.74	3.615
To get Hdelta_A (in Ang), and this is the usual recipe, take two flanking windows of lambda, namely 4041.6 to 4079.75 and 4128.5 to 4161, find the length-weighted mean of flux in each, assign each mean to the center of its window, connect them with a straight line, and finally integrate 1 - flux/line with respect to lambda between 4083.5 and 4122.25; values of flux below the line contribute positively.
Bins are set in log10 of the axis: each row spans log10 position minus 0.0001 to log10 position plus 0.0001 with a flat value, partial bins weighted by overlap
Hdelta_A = 2.3 Ang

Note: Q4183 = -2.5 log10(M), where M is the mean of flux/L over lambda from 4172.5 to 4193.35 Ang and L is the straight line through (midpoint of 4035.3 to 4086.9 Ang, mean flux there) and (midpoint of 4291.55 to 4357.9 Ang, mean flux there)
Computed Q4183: -0.10 mag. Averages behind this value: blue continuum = 3.27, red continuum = 3.24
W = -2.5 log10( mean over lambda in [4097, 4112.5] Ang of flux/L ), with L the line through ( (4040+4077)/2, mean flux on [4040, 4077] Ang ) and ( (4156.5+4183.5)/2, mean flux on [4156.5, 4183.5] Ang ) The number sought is 0.11 mag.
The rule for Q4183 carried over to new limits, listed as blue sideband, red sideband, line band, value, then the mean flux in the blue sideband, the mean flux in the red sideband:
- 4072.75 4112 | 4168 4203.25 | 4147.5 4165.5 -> 0.02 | 3.11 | 3.51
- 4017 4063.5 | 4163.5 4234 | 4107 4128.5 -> 0.08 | 3.45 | 3.53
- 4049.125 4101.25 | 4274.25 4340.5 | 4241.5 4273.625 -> -0.09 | 3.16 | 3.32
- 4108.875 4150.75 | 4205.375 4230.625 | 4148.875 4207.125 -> 0.01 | 3.35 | 3.6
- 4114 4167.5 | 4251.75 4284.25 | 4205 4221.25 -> -0.05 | 3.35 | 3.58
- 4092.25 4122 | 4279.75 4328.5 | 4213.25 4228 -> -0.10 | 3.09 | 3.35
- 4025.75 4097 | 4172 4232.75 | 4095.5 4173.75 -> 0.04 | 3.28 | 3.55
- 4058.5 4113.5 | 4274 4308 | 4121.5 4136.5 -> -0.06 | 3.13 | 3.37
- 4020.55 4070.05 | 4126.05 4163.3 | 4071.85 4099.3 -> 0.08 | 3.39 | 3.38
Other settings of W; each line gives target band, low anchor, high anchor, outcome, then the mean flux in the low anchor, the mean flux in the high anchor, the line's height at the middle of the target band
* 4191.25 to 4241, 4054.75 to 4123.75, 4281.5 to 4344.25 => -0.11 mag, 3.15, 3.27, 3.22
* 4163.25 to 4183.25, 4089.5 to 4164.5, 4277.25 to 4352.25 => -0.06 mag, 3.26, 3.29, 3.26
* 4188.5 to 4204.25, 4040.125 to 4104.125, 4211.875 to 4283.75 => 0.00 mag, 3.2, 3.58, 3.47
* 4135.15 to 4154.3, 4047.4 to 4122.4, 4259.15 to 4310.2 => -0.06 mag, 3.17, 3.42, 3.24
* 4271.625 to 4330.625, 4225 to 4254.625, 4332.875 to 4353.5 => -0.03 mag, 3.57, 3.1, 3.29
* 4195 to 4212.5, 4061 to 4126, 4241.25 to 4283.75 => -0.03 mag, 3.16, 3.57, 3.43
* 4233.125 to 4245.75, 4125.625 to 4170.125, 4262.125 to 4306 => -0.07 mag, 3.37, 3.43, 3.41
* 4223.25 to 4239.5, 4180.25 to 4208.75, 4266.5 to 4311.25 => -0.03 mag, 3.52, 3.38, 3.47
